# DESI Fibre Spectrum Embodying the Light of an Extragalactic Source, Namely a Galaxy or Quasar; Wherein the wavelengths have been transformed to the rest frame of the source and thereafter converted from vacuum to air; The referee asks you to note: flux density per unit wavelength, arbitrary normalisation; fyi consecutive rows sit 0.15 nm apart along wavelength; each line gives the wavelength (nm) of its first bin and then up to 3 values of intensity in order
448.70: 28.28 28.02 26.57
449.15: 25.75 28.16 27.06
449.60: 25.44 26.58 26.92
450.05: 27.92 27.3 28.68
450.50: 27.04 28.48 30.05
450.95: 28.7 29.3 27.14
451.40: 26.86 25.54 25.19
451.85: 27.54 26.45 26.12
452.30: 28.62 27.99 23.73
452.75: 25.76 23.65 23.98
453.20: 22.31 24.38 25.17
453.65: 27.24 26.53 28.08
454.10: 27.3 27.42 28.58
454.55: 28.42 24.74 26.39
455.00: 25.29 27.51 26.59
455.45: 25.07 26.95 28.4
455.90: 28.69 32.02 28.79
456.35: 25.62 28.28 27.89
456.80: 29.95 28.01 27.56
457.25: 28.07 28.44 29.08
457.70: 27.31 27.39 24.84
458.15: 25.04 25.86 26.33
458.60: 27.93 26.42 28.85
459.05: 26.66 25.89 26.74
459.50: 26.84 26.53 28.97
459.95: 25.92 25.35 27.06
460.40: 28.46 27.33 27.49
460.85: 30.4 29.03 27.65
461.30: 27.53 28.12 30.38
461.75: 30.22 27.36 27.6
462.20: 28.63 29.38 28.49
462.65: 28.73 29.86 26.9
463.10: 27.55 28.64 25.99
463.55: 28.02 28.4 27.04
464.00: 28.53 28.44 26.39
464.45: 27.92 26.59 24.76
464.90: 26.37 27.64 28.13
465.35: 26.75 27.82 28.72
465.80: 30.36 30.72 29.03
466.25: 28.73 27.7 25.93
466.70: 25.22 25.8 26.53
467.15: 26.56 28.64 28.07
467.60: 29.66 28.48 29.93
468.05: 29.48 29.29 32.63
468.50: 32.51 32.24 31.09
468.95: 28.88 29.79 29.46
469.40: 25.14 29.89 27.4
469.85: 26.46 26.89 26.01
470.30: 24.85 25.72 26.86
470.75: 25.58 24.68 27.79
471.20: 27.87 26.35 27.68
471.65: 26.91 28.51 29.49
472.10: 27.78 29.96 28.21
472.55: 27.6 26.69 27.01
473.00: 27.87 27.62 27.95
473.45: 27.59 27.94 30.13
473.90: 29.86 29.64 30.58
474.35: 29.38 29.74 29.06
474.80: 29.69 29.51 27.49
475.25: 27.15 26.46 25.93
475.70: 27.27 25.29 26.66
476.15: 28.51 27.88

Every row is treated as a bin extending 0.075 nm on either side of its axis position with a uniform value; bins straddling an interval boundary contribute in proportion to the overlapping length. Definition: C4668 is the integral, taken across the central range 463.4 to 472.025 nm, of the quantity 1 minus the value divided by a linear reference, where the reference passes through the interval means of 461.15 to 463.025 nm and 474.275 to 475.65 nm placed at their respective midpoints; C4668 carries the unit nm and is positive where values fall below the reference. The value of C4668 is 0.15 nm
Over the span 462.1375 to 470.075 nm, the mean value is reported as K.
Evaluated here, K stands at 28.3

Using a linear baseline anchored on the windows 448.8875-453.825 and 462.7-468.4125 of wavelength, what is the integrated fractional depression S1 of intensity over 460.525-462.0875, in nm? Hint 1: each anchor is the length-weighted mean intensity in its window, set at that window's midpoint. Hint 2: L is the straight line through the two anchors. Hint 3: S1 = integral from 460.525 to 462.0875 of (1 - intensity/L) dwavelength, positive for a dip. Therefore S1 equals -0.054 nm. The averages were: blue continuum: 26.6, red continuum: 28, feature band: 28.5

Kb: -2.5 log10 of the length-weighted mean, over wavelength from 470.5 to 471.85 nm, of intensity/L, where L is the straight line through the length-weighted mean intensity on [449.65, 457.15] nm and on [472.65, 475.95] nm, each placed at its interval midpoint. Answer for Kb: 0.05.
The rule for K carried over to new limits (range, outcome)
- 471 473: 27.8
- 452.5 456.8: 26.7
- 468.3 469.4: 30.5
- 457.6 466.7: 27.6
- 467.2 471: 28.4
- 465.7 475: 28.3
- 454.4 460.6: 27.3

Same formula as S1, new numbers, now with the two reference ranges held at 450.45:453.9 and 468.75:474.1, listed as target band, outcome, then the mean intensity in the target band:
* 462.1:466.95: -0.09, 27.8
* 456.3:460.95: -0.08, 27.3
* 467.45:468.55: -0.10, 30.1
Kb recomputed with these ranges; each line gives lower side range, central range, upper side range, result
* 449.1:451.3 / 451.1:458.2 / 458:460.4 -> 0.01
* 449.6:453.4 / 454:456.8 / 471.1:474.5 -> -0.02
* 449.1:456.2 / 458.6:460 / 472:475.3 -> 0.02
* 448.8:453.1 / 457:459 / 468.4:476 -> 0.00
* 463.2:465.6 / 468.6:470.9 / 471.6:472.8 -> 0.01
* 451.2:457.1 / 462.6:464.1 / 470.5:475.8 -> -0.02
